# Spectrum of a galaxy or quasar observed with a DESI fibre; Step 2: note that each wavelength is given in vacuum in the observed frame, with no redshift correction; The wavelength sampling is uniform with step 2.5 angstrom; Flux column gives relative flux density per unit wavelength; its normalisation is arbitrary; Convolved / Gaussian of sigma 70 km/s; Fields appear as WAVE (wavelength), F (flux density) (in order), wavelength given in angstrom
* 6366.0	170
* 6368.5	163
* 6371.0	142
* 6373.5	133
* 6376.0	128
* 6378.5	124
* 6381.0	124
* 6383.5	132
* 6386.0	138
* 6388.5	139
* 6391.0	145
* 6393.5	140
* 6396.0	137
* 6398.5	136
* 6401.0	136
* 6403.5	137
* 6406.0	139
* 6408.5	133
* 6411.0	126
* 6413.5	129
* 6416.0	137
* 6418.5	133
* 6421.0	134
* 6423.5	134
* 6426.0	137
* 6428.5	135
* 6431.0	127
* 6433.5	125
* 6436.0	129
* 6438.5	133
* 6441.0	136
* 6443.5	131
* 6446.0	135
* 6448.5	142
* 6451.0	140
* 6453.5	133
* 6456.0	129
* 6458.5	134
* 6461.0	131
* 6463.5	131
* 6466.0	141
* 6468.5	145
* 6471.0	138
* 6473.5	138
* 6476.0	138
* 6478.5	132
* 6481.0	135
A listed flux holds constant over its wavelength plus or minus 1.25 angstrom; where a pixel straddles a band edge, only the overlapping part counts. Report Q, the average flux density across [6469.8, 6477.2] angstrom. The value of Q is 138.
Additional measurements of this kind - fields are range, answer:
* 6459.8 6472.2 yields 137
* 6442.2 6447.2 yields 133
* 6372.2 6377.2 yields 131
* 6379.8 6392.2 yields 136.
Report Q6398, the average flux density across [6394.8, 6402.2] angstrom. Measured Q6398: 136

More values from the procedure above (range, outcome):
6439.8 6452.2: 137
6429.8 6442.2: 130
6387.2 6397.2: 140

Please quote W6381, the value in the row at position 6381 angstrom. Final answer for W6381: 124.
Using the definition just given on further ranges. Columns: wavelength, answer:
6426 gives 137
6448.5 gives 142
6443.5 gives 131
